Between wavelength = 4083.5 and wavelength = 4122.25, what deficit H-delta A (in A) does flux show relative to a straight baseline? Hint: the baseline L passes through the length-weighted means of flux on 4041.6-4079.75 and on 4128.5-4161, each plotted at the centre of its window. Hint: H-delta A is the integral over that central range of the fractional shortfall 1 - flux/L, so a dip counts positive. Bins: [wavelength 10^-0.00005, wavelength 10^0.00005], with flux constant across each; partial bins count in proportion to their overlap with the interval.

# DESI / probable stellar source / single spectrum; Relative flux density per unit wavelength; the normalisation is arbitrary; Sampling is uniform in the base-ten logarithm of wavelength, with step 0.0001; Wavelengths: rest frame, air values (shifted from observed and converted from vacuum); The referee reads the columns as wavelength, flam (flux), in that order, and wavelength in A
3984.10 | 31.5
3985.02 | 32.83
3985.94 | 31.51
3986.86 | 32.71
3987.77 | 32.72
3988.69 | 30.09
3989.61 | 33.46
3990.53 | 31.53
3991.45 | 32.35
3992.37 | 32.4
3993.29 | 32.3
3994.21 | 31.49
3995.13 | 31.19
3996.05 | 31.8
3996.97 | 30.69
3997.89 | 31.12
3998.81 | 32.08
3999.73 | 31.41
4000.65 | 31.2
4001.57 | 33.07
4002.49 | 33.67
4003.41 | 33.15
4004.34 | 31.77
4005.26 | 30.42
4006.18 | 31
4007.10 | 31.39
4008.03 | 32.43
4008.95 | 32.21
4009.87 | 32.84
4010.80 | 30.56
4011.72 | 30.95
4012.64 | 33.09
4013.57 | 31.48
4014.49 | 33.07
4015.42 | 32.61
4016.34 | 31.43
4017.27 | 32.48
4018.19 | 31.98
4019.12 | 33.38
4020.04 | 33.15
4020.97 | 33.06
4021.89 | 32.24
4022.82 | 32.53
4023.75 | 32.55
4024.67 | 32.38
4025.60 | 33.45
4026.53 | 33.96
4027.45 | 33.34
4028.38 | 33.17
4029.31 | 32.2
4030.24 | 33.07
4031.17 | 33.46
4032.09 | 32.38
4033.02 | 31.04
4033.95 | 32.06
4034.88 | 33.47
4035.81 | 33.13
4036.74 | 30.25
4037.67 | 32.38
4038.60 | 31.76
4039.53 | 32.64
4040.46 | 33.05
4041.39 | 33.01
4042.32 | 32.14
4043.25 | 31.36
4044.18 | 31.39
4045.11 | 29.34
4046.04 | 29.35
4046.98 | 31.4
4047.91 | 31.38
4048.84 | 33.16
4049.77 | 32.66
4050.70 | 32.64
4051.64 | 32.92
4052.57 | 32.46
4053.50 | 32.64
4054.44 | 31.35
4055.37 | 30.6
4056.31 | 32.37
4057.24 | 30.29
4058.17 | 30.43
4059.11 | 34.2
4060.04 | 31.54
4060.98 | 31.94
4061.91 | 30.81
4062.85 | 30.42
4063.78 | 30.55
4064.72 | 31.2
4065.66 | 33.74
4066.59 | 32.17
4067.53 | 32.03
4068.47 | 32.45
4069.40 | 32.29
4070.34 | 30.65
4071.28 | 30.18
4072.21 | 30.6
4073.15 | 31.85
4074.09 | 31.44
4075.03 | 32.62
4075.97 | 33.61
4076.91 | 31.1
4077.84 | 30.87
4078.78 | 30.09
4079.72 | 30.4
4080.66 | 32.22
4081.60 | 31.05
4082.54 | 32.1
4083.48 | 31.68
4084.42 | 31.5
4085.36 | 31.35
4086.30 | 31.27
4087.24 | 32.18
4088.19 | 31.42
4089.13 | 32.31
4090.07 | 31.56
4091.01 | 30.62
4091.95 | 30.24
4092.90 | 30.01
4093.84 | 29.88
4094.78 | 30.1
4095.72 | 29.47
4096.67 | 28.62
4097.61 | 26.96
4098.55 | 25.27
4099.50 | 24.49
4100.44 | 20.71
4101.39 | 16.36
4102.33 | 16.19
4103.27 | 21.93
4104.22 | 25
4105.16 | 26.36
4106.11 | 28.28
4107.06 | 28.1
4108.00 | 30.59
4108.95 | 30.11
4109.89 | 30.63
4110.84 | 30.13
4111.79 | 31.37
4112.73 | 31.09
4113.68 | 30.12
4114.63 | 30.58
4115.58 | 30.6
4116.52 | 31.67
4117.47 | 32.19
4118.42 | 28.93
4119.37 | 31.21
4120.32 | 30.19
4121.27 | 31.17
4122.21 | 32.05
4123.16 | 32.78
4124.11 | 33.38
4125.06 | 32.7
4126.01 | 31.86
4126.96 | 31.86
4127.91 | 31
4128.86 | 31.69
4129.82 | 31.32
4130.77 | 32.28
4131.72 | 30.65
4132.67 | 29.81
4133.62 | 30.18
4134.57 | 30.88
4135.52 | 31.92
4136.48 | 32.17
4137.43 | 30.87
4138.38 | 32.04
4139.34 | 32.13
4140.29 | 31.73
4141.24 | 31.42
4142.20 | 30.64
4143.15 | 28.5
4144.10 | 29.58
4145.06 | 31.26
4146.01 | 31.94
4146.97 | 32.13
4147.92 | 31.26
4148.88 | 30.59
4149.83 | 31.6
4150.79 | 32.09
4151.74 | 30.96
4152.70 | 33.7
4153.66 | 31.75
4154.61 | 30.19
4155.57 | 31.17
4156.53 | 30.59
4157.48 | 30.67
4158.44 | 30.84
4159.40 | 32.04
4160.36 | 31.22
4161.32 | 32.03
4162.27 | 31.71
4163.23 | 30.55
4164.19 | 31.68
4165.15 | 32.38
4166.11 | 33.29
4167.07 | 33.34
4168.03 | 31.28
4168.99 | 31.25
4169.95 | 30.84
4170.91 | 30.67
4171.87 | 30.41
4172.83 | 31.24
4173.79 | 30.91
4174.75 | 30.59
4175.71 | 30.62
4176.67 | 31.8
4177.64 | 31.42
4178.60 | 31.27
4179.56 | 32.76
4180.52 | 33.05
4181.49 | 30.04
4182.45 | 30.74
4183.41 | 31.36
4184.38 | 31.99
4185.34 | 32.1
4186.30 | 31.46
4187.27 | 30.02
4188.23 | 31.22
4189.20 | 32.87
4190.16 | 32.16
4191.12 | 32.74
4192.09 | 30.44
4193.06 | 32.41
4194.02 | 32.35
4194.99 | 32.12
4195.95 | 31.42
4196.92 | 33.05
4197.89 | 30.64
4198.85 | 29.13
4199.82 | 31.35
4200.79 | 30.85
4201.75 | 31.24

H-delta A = 3.16 A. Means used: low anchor 31.6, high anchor 31.2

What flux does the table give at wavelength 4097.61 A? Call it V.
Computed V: 26.96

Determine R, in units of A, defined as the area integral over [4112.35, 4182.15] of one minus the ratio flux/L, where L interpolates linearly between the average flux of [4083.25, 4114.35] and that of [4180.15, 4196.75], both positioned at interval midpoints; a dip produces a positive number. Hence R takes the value -2.8 A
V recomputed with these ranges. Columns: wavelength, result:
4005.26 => 30.42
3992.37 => 32.4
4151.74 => 30.96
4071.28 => 30.18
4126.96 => 31.86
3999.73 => 31.41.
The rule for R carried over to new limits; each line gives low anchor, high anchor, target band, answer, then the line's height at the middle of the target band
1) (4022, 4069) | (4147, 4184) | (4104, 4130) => 0.8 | 31.7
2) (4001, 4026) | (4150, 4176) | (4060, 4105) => 3.1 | 31.9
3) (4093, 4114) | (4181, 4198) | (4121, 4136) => -1.8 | 28.3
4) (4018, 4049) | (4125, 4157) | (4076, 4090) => 0.2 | 31.8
